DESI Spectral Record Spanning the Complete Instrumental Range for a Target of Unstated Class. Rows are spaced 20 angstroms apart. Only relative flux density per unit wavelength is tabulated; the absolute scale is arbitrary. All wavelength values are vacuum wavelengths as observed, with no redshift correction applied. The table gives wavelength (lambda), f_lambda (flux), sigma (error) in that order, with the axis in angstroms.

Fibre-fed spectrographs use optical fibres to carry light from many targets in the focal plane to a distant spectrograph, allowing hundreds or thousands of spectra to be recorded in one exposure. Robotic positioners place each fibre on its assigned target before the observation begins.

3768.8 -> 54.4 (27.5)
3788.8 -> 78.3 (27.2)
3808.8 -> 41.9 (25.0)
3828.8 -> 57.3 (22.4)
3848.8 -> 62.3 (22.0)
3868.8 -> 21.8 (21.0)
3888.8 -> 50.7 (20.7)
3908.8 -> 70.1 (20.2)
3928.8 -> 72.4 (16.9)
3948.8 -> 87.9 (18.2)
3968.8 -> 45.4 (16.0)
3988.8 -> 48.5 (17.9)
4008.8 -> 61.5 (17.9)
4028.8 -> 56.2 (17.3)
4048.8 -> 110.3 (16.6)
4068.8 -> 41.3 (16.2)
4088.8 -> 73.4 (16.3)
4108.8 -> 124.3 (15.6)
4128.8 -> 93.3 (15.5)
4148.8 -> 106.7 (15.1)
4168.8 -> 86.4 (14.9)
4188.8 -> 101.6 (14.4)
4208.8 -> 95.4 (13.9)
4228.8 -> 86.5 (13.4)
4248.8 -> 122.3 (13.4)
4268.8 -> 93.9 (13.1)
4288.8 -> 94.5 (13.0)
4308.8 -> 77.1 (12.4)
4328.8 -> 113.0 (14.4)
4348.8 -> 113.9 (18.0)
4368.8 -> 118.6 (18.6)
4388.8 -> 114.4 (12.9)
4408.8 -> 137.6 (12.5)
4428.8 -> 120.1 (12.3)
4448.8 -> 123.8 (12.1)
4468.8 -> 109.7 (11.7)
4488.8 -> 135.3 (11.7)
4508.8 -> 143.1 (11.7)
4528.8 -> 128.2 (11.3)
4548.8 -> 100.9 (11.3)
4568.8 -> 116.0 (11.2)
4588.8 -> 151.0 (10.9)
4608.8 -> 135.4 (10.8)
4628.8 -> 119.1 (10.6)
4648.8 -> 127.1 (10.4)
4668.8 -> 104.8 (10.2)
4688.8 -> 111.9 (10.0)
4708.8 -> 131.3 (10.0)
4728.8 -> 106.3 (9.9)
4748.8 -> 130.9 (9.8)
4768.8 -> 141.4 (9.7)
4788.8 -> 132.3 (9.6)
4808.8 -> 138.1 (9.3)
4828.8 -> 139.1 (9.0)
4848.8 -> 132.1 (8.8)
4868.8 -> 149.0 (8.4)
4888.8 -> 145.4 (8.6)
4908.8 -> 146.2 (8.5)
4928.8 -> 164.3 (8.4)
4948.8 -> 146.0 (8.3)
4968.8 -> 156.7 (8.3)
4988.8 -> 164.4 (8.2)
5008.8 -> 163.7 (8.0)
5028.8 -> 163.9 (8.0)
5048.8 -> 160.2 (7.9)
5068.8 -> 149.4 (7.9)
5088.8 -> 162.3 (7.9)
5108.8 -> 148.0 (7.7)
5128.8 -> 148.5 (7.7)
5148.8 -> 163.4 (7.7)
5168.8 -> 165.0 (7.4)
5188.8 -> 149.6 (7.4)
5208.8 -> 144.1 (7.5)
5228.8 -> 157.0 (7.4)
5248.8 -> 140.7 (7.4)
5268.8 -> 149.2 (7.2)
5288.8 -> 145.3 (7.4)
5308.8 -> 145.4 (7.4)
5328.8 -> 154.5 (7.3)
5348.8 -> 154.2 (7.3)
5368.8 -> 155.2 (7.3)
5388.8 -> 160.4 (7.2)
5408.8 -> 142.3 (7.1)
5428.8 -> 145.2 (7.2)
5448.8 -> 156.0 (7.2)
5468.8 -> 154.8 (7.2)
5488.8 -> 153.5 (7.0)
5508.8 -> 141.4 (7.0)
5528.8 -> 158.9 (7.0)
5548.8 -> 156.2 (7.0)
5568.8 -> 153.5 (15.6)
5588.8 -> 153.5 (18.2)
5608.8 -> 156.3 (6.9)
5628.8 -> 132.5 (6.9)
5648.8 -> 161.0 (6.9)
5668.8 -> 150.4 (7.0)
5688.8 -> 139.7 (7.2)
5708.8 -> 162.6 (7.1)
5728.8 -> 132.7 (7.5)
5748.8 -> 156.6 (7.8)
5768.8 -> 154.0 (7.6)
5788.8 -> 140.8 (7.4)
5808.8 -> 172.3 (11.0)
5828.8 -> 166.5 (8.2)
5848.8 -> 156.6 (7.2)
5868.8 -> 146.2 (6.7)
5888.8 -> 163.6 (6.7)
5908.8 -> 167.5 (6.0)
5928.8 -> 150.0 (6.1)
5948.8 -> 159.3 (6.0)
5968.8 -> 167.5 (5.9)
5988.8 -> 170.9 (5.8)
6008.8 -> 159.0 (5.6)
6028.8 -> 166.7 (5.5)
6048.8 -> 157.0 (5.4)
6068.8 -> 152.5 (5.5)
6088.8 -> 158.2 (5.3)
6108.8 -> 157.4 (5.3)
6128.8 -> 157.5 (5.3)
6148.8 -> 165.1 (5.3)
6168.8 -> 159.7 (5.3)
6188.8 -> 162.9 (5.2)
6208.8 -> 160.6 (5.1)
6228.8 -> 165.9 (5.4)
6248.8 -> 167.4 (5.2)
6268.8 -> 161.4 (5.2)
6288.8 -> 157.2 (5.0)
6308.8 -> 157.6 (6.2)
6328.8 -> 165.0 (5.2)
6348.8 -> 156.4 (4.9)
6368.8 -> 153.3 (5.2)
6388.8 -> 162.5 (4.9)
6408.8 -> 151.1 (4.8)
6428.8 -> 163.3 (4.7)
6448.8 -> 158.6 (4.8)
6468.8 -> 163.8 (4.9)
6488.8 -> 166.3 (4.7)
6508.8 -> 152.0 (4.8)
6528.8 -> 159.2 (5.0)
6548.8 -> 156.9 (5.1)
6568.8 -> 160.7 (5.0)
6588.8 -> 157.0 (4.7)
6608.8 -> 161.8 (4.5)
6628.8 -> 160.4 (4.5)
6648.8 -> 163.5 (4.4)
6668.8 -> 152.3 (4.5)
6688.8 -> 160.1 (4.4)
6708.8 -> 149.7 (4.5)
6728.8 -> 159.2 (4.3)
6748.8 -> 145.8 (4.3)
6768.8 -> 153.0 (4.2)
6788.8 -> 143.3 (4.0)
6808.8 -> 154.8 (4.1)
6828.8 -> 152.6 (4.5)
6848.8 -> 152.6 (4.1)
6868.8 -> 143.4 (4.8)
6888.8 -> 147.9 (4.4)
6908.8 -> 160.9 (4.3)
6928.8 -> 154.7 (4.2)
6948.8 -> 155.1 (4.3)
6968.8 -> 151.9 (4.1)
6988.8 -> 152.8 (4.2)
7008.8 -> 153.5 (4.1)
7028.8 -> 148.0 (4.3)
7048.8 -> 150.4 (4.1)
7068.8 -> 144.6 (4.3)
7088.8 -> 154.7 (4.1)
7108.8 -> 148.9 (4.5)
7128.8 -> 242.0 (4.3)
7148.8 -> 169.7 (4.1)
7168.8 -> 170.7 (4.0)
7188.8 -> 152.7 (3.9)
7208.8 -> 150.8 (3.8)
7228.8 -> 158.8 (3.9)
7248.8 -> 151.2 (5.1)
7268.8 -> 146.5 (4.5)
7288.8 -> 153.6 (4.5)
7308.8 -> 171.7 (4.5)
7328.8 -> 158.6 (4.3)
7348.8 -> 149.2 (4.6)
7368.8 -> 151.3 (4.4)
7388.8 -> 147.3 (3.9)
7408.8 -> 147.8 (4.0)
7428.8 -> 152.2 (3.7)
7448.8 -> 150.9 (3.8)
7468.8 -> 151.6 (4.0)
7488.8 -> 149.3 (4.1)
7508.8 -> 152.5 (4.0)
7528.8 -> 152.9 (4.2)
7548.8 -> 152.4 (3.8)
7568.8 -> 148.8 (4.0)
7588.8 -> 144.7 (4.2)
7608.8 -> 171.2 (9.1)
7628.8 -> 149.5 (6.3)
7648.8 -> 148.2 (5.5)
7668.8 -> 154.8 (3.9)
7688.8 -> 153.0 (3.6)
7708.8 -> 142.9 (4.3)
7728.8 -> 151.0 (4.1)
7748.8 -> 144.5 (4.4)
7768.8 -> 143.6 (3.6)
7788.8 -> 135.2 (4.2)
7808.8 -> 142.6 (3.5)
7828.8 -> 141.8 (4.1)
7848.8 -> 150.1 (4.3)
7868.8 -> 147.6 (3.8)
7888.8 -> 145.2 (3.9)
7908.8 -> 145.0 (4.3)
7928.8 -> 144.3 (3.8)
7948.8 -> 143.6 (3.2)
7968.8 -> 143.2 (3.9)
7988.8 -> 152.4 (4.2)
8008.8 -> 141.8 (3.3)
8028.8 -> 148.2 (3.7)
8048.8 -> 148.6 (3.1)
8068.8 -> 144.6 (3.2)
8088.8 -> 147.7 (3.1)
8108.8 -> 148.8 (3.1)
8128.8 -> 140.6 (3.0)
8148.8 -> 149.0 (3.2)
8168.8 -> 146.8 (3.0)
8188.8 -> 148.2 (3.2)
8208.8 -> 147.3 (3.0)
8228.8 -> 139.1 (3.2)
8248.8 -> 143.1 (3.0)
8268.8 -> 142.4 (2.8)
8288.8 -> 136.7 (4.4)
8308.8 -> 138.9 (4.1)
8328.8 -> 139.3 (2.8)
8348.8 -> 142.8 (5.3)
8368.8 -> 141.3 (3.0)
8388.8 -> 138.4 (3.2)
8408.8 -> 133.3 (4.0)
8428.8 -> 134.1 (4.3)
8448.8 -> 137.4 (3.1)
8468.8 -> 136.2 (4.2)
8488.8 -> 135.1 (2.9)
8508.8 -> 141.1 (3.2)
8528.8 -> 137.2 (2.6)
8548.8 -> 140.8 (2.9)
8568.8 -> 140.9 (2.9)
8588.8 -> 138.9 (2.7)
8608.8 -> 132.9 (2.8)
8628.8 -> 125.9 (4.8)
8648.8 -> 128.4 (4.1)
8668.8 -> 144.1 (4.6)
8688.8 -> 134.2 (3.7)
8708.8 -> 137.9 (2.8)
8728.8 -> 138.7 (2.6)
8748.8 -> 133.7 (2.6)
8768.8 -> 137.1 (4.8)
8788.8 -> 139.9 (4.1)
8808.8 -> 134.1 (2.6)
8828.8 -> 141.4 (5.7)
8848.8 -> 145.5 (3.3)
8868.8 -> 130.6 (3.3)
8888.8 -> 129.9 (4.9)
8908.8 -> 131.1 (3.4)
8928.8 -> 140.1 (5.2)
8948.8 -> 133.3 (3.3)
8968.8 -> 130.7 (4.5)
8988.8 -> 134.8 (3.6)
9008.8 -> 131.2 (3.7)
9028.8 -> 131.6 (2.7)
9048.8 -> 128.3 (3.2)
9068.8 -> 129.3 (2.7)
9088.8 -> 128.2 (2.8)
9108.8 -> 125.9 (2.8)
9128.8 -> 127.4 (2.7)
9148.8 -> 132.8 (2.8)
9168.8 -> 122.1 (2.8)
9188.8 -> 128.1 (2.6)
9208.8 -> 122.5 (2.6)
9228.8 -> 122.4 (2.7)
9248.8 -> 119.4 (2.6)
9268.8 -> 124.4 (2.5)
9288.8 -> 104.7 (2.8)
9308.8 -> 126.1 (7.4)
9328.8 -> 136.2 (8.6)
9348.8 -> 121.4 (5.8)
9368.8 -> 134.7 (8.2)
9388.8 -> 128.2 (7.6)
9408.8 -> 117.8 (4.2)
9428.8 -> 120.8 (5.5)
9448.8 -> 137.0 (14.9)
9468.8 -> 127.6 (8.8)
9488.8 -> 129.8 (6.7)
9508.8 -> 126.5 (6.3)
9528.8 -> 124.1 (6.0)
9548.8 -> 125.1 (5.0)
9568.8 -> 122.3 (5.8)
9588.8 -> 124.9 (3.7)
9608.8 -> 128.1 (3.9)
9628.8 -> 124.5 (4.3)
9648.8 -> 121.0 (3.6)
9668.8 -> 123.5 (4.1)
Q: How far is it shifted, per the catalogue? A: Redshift 0.09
